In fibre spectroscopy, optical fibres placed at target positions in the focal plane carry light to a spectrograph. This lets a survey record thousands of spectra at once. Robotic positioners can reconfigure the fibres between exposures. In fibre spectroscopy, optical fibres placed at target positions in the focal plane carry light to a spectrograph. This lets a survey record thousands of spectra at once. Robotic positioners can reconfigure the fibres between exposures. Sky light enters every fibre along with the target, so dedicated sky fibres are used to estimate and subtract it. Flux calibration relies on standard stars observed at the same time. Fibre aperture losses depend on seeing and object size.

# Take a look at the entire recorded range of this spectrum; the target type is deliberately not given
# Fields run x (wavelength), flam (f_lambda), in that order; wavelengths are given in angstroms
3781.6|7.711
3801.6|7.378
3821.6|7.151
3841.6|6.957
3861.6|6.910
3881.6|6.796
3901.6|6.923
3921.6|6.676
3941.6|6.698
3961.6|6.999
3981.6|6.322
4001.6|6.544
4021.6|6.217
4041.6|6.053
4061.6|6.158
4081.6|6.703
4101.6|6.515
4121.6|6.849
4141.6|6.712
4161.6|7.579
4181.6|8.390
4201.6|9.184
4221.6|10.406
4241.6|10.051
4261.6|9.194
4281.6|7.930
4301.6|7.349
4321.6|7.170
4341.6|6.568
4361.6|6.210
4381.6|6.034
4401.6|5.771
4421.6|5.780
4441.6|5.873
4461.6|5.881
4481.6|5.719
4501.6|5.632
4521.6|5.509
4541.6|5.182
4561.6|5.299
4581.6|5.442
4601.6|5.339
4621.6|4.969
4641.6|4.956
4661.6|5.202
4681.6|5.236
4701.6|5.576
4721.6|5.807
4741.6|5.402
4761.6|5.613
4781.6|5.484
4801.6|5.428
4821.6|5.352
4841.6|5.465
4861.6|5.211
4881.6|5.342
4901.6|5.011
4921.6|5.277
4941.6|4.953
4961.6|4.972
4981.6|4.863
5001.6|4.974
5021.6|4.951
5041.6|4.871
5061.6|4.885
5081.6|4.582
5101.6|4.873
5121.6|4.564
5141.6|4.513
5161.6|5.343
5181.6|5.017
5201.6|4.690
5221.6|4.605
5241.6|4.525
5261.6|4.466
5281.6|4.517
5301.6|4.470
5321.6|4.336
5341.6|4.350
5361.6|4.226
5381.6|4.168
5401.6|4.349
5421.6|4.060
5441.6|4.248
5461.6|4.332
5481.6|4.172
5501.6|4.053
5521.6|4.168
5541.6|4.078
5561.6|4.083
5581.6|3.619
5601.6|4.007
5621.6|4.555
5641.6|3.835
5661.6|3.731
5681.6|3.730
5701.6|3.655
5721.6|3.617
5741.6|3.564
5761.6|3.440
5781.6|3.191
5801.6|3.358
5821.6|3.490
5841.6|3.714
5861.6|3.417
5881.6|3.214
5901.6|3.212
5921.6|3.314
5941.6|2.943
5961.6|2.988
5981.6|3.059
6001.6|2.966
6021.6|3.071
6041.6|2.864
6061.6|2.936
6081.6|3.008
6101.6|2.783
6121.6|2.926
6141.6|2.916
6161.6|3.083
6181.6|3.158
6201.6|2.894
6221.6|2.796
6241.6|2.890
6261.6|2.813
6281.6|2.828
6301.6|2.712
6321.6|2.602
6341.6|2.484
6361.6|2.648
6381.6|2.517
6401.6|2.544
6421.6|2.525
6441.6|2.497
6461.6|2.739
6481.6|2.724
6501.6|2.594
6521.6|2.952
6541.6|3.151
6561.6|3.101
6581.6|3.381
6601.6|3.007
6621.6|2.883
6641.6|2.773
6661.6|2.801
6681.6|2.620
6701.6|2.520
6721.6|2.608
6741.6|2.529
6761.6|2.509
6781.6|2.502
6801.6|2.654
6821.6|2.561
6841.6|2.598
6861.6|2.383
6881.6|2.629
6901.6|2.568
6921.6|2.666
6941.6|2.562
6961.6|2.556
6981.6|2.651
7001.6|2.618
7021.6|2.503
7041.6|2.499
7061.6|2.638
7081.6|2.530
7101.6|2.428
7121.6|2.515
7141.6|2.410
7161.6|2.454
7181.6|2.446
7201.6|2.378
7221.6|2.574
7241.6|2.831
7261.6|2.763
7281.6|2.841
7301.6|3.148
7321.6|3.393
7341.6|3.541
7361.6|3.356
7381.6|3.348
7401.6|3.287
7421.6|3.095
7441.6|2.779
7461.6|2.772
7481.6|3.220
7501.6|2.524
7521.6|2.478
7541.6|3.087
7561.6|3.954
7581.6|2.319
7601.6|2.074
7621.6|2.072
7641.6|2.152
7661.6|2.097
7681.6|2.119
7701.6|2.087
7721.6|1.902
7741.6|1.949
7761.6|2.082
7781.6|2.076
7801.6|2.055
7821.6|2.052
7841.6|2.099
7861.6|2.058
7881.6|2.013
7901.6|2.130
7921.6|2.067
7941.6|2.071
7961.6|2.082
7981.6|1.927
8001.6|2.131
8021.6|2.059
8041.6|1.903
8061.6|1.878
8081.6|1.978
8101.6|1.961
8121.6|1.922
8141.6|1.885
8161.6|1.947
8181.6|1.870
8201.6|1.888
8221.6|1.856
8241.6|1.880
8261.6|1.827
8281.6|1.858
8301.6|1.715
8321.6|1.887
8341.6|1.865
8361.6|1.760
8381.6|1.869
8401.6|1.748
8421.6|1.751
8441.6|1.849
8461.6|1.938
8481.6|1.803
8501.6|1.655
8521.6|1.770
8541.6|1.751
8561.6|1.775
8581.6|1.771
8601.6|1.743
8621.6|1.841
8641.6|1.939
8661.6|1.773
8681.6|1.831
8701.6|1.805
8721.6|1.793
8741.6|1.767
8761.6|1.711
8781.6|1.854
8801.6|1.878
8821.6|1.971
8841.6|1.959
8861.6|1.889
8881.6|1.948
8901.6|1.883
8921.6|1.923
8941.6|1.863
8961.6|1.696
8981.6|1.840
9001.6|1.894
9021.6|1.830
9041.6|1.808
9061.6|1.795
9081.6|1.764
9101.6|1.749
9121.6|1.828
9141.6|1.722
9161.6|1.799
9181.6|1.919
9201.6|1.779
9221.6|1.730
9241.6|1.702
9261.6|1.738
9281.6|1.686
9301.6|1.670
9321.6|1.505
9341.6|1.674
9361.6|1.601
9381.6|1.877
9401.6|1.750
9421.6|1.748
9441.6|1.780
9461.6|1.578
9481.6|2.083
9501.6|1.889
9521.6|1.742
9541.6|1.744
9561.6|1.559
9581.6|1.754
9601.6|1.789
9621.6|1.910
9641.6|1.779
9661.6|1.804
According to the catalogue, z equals 0.509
